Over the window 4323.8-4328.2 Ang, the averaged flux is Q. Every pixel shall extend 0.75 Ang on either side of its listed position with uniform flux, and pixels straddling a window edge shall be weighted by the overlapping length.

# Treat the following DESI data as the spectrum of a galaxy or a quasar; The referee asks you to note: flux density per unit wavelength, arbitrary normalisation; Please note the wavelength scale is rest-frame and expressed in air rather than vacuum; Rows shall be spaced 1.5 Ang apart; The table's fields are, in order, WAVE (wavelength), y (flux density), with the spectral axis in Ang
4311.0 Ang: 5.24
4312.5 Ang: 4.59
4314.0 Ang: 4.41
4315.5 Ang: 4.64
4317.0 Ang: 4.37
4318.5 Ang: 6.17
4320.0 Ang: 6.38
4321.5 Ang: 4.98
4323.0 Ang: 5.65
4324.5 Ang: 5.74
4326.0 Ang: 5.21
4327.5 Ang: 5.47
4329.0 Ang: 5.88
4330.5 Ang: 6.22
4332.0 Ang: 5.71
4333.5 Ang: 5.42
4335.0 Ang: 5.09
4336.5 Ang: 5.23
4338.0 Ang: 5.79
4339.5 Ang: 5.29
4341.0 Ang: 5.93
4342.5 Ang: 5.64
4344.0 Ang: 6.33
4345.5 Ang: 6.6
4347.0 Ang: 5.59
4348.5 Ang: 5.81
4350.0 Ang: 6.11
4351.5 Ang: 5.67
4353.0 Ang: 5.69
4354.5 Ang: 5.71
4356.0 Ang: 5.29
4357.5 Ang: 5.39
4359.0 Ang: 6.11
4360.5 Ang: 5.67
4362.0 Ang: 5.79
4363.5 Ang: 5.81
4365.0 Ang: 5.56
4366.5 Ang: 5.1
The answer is 5.47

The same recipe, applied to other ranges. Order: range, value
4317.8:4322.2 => 5.85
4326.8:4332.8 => 5.82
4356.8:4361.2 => 5.73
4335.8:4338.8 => 5.51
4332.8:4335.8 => 5.25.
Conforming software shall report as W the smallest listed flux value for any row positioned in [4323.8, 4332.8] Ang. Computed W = 5.21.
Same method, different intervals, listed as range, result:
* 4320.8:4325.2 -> 4.98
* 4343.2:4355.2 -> 5.59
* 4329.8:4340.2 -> 5.09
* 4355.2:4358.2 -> 5.29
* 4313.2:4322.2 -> 4.37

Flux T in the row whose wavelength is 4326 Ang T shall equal 5.21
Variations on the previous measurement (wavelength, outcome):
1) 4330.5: 6.22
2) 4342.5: 5.64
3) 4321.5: 4.98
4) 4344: 6.33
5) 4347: 5.59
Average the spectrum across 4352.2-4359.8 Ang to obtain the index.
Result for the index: 5.64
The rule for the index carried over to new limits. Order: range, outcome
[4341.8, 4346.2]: 6.19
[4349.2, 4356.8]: 5.69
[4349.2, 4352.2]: 5.89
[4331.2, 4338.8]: 5.45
